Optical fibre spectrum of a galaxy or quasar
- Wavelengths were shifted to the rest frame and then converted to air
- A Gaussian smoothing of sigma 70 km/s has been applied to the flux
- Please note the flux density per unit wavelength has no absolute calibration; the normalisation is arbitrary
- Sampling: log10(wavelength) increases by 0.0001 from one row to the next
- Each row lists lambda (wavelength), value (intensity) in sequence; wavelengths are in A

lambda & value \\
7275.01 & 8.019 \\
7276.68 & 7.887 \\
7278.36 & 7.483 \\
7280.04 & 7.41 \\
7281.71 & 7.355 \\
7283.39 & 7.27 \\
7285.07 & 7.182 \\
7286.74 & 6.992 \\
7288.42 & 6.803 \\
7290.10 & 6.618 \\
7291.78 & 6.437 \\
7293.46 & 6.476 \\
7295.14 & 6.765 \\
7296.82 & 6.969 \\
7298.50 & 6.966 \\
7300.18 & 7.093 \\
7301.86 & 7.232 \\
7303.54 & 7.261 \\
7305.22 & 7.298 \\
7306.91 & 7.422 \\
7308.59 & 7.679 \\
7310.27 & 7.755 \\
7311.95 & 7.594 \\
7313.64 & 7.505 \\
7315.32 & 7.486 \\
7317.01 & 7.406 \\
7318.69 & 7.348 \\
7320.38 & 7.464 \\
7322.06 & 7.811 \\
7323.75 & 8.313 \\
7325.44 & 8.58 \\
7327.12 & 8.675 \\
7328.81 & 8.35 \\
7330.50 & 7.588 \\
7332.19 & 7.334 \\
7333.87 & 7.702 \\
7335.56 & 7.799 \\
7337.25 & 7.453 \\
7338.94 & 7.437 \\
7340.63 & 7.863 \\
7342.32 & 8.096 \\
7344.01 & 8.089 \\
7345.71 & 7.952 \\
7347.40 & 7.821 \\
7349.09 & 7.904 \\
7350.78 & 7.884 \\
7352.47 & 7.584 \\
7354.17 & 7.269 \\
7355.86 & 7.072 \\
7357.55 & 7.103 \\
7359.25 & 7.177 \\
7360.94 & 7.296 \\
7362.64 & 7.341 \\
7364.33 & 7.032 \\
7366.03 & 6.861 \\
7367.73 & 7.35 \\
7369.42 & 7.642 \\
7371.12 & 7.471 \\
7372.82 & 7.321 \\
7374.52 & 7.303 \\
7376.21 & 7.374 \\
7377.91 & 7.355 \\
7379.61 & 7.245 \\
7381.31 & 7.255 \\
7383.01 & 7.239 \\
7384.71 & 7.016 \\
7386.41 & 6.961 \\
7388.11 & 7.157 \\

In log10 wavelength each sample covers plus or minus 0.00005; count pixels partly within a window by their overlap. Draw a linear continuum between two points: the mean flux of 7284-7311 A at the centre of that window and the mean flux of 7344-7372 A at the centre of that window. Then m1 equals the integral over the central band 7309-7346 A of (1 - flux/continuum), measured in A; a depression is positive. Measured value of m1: -2.80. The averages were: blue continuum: 7.06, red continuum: 7.44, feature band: 7.8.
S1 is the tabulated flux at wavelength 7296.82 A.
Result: 6.969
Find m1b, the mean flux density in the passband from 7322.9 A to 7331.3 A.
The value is 8.3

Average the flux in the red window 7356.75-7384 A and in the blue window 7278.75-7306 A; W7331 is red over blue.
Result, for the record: 1.04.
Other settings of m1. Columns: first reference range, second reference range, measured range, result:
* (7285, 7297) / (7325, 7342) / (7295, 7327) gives -1.0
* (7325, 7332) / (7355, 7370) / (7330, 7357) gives 0.3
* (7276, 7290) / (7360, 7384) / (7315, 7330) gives -1.4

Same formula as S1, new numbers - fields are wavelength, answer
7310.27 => 7.755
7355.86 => 7.072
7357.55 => 7.103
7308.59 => 7.679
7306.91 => 7.422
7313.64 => 7.505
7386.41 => 6.961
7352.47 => 7.584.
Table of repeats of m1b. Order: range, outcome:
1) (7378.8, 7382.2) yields 7.25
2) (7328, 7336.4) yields 7.76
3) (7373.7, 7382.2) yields 7.31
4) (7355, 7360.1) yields 7.13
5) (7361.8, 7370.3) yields 7.25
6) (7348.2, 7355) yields 7.66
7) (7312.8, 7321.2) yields 7.44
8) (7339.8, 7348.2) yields 7.96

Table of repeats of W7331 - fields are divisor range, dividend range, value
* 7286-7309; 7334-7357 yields 1.10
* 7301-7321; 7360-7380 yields 0.98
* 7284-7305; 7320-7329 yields 1.19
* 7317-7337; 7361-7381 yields 0.93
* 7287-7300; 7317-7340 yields 1.16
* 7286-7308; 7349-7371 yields 1.05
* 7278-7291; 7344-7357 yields 1.08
